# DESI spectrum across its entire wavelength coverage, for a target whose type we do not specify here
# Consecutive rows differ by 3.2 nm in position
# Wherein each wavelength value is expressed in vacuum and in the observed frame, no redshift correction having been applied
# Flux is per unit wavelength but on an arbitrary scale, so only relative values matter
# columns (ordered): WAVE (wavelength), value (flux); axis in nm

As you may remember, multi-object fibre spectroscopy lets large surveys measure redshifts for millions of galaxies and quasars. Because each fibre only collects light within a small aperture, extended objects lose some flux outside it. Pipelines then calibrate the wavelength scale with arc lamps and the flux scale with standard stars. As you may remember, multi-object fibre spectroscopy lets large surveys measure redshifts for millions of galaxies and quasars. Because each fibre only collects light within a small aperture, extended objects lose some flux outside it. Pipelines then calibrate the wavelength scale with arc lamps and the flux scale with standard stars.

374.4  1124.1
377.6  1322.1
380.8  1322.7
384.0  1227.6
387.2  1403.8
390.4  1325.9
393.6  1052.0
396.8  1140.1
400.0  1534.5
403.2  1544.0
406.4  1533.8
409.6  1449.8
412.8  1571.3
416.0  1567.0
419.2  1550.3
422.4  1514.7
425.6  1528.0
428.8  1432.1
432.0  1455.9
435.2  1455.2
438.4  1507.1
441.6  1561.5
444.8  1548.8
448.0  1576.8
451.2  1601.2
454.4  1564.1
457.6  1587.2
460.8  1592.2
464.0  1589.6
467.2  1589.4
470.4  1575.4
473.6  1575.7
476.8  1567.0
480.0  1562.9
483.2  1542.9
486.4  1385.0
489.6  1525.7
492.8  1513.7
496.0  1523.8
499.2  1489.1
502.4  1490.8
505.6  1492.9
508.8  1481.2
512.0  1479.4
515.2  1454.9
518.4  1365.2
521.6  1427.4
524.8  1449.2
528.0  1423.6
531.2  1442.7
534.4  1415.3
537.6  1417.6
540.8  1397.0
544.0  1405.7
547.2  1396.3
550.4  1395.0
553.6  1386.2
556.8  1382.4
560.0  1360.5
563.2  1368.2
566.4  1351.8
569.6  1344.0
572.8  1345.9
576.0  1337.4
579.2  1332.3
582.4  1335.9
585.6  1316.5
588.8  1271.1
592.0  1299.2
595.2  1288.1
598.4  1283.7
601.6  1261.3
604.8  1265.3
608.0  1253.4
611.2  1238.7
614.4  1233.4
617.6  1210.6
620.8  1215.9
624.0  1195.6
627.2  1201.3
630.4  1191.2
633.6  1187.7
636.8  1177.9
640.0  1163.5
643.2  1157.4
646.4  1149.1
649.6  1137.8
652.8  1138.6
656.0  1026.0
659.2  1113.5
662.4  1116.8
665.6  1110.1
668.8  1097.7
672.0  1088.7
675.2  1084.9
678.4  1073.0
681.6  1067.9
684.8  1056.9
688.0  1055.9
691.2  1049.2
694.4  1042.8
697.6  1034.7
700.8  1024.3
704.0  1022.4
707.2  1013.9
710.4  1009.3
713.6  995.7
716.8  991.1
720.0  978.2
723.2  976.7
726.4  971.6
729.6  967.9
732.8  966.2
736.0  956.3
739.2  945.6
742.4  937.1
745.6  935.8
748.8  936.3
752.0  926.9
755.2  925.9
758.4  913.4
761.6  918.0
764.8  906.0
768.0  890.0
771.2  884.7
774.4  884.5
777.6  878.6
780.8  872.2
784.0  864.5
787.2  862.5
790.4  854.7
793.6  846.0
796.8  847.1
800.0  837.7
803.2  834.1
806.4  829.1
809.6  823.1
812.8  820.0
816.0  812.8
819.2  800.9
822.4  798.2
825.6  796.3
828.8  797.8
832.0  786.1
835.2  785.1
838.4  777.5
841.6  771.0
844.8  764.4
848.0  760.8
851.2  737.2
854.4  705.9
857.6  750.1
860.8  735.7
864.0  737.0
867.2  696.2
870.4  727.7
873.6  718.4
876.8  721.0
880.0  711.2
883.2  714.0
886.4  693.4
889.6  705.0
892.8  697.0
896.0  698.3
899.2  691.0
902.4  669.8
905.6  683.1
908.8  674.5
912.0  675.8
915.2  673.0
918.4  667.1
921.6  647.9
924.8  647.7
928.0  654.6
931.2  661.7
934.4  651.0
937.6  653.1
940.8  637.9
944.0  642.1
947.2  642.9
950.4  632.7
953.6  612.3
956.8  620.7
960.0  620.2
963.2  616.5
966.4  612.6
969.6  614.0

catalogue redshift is 0.000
